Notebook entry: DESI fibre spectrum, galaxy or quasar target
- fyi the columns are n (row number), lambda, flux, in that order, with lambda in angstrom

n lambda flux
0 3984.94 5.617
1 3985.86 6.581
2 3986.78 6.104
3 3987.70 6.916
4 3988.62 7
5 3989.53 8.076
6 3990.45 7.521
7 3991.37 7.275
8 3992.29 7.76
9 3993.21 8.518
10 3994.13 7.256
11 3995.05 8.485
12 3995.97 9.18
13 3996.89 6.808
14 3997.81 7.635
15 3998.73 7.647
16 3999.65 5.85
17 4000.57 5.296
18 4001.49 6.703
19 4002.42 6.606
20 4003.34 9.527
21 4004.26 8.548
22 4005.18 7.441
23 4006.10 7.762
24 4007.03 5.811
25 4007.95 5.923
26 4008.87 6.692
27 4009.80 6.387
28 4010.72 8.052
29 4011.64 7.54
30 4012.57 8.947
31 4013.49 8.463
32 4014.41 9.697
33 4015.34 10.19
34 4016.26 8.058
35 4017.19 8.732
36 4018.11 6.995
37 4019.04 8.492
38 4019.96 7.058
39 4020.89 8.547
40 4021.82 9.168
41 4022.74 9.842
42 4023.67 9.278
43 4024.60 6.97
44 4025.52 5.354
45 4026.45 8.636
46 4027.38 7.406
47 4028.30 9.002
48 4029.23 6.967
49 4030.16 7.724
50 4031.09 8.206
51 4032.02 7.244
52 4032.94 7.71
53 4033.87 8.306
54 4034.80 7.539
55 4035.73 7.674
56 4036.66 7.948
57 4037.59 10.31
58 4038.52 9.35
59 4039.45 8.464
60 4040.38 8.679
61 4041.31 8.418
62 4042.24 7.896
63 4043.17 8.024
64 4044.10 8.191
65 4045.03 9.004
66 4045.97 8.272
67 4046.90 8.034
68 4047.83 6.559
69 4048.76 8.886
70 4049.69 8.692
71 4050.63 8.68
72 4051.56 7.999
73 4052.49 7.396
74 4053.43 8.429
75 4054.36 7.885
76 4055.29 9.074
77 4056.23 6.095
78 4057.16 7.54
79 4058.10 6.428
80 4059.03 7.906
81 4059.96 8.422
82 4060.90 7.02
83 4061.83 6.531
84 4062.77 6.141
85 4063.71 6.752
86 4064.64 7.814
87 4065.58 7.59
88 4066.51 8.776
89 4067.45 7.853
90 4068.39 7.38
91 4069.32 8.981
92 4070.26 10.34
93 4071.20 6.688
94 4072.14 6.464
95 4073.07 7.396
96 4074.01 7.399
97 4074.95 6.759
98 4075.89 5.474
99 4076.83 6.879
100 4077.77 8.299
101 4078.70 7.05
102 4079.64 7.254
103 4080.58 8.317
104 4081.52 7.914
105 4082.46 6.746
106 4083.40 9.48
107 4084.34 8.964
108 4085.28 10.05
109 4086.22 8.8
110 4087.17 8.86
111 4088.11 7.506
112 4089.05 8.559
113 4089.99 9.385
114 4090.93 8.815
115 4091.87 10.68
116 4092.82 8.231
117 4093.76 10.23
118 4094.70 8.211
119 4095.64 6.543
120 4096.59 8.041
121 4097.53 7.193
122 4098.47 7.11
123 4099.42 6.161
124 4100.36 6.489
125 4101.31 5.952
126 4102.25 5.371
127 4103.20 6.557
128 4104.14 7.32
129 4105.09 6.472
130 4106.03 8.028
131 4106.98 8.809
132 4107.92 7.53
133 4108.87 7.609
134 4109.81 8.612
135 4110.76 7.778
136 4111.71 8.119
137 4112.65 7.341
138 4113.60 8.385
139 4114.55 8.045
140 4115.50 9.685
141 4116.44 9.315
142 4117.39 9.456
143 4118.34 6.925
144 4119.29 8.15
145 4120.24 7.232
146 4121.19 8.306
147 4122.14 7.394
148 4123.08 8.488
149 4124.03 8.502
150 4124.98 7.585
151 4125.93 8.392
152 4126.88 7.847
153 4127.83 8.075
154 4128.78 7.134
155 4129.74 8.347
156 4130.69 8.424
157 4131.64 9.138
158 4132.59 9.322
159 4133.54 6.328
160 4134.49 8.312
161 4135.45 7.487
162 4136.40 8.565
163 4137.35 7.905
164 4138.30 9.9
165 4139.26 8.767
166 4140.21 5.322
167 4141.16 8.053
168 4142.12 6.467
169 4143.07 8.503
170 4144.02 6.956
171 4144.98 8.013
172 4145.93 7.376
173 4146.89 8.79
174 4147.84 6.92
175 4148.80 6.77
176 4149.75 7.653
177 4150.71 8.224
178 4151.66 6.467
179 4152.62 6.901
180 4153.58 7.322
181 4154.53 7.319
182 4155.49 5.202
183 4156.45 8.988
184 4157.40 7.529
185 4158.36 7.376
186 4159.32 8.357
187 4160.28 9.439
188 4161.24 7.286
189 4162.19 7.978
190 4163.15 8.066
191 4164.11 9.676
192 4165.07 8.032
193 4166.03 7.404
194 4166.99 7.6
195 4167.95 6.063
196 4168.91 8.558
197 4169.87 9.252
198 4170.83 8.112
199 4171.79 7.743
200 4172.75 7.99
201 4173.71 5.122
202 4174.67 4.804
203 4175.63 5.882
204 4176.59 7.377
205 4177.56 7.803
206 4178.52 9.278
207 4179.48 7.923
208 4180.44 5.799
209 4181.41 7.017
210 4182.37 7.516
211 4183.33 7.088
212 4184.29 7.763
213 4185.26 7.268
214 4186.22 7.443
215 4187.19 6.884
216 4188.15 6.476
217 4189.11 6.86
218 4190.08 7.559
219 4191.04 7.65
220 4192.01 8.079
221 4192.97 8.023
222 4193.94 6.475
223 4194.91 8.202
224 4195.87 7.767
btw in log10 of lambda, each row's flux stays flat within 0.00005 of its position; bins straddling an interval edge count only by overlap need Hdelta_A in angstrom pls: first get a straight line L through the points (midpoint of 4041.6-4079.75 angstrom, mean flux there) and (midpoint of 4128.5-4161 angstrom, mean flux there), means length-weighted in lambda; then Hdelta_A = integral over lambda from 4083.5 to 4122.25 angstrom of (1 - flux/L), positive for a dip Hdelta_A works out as -1.6 angstrom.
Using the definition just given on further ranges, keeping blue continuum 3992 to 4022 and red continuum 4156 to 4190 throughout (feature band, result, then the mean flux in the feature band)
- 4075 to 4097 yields -1.7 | 8.25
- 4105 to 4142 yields -2.4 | 8.08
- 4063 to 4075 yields -0.1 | 7.71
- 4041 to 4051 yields -0.7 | 8.23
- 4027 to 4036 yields -0.1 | 7.79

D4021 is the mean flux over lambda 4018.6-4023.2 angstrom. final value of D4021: 8.63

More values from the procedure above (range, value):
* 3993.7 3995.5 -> 7.88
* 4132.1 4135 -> 7.98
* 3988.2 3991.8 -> 7.49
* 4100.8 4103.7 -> 5.98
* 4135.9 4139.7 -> 8.78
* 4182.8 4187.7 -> 7.29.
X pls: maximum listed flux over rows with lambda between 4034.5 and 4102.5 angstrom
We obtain 10.68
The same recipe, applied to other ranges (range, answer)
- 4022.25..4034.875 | 9.842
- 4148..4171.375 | 9.676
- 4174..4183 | 9.278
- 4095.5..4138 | 9.685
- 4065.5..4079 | 10.34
